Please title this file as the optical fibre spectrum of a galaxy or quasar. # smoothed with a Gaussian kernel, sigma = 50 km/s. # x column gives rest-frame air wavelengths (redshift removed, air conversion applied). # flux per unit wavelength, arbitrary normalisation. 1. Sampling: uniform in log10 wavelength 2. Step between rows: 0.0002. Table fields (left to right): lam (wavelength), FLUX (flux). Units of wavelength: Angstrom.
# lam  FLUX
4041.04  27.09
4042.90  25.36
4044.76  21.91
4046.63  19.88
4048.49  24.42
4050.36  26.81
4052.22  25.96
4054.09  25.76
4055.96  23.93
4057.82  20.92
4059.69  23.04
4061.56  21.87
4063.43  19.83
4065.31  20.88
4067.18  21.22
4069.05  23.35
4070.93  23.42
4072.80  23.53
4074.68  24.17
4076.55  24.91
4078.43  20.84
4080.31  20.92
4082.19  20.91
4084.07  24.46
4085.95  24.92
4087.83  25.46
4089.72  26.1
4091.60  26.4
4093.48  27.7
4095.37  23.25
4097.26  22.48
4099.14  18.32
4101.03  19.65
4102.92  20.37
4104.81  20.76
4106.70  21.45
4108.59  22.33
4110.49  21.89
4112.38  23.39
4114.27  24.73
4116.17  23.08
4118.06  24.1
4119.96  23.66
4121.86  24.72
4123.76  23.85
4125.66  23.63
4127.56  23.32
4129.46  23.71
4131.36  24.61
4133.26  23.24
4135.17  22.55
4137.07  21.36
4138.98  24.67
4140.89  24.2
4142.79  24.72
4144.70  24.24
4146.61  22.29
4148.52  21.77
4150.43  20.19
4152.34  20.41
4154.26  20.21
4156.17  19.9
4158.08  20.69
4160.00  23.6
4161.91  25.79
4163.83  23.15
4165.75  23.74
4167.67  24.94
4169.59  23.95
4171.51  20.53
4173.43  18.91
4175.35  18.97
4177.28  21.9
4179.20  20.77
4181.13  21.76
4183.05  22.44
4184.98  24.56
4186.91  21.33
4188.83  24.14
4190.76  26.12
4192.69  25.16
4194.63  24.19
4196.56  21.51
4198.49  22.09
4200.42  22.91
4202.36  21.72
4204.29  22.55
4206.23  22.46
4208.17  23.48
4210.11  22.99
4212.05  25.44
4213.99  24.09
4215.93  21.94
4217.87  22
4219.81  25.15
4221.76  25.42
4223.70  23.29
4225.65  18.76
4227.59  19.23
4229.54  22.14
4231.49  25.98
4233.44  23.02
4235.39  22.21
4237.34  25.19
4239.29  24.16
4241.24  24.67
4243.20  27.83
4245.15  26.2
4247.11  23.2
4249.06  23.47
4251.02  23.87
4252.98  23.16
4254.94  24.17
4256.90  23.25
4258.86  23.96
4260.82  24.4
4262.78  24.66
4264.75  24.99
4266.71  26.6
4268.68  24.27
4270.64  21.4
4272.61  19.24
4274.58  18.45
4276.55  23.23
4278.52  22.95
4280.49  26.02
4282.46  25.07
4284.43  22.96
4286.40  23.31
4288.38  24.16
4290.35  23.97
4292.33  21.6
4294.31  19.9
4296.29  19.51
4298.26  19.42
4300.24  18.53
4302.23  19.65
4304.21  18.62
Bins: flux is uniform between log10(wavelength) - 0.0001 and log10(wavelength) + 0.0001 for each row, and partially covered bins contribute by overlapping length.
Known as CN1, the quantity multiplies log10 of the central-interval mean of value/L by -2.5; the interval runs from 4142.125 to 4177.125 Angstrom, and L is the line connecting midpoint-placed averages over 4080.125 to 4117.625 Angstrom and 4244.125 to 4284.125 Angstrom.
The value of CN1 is 0.05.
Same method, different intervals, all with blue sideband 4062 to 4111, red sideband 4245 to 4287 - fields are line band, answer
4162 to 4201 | 0.02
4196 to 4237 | 0.02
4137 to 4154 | 0.02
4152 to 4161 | 0.10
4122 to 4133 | -0.05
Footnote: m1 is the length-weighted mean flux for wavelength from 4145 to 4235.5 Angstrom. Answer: 22.6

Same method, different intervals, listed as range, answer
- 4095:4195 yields 22.6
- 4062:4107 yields 22.7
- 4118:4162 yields 22.9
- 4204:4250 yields 23.6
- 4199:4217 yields 23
